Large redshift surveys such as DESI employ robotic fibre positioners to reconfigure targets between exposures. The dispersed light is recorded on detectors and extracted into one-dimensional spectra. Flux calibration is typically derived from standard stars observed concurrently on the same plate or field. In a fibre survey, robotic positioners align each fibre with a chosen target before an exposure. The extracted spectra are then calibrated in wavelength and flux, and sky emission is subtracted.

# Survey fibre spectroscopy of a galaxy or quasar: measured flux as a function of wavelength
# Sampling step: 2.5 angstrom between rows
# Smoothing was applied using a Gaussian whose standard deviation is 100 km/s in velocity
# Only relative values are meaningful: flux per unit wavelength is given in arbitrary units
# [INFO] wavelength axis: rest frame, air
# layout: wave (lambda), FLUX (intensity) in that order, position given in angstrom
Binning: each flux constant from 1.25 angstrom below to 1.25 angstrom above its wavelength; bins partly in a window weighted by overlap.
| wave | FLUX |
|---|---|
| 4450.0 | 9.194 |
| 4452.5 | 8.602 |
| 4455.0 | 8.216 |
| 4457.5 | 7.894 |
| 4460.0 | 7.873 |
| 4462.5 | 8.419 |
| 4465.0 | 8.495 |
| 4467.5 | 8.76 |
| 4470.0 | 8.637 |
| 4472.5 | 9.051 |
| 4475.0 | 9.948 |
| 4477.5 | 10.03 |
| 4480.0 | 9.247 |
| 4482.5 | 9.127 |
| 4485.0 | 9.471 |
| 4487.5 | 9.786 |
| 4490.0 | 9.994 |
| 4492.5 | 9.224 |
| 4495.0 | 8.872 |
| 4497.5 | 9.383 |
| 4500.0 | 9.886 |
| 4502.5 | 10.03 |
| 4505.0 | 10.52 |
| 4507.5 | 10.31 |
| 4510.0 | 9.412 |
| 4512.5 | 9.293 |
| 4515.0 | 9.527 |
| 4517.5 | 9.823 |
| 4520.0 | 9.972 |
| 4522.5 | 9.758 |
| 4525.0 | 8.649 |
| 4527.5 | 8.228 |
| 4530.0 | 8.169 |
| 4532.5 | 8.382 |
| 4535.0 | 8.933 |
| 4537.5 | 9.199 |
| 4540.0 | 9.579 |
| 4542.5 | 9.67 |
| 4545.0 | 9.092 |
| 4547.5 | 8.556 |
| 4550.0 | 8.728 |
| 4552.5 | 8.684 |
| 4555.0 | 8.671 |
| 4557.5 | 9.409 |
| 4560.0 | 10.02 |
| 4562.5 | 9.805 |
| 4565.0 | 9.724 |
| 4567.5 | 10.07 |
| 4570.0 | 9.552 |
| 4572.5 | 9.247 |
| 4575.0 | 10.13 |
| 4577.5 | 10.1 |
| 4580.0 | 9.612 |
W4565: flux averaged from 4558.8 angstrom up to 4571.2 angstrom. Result 9.83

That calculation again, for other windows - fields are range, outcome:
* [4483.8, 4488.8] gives 9.63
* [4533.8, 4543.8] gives 9.35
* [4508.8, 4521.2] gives 9.6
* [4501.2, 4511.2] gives 10.1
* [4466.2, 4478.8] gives 9.28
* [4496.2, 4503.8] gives 9.77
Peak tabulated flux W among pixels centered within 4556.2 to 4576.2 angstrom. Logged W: 10.13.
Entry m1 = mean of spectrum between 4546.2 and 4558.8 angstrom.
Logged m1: 8.82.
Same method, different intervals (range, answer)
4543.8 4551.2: 8.79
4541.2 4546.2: 9.39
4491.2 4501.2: 9.34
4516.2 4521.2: 9.89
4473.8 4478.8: 9.98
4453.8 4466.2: 8.18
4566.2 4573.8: 9.63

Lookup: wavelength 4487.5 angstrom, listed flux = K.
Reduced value 9.786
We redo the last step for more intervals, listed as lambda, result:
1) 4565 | 9.724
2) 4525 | 8.649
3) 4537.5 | 9.199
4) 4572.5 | 9.247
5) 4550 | 8.728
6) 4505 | 10.52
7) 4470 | 8.637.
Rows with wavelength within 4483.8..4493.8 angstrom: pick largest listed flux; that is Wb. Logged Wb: 9.994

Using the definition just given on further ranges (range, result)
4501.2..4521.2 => 10.52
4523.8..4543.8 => 9.67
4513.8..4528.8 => 9.972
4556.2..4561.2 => 10.02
